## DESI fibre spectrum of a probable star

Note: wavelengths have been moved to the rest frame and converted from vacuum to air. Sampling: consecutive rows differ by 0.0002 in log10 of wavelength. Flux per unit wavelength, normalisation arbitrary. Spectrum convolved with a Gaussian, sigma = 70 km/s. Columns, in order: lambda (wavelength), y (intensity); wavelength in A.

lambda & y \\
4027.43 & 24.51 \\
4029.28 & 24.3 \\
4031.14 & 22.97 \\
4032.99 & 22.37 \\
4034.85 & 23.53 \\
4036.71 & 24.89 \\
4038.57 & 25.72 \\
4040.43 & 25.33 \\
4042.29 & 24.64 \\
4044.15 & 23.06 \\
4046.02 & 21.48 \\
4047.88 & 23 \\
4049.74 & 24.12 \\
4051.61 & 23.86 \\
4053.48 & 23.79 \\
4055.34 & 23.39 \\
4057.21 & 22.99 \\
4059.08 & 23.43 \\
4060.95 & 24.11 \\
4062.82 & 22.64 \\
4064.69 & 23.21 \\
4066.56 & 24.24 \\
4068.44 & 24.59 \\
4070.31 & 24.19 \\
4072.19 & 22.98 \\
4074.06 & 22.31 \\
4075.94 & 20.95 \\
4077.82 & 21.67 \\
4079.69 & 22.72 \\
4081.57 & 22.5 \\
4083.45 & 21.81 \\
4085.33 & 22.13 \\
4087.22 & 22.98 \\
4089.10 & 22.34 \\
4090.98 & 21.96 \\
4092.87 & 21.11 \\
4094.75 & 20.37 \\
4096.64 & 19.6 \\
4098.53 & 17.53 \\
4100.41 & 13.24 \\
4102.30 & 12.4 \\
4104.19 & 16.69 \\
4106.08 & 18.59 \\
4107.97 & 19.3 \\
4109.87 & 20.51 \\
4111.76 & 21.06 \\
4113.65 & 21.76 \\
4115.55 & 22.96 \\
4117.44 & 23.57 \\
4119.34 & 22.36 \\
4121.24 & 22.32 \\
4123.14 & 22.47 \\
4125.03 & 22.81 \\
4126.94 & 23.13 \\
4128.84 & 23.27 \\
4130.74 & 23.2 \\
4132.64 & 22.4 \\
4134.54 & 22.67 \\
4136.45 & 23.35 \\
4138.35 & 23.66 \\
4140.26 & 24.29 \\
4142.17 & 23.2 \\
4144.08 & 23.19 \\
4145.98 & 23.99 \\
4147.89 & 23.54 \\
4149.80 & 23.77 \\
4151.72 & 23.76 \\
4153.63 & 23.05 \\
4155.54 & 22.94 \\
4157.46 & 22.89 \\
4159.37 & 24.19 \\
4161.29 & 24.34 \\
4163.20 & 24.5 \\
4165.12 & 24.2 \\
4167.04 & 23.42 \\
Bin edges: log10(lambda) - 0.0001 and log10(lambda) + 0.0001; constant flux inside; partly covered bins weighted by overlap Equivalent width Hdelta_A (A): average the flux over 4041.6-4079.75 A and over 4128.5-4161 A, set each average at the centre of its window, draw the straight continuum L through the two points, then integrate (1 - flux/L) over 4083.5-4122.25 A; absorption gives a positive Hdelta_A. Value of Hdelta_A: 5.2 A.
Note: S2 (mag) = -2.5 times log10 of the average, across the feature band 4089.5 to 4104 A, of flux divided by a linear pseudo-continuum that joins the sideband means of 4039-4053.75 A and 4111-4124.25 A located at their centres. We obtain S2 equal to 0.25 mag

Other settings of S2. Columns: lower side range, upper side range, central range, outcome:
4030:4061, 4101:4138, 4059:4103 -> 0.054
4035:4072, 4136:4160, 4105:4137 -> 0.073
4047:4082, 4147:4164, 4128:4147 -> 0.011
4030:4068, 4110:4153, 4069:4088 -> 0.045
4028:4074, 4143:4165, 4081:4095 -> 0.082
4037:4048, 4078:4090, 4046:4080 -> 0.000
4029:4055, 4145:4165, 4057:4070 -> 0.004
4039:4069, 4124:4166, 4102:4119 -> 0.175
